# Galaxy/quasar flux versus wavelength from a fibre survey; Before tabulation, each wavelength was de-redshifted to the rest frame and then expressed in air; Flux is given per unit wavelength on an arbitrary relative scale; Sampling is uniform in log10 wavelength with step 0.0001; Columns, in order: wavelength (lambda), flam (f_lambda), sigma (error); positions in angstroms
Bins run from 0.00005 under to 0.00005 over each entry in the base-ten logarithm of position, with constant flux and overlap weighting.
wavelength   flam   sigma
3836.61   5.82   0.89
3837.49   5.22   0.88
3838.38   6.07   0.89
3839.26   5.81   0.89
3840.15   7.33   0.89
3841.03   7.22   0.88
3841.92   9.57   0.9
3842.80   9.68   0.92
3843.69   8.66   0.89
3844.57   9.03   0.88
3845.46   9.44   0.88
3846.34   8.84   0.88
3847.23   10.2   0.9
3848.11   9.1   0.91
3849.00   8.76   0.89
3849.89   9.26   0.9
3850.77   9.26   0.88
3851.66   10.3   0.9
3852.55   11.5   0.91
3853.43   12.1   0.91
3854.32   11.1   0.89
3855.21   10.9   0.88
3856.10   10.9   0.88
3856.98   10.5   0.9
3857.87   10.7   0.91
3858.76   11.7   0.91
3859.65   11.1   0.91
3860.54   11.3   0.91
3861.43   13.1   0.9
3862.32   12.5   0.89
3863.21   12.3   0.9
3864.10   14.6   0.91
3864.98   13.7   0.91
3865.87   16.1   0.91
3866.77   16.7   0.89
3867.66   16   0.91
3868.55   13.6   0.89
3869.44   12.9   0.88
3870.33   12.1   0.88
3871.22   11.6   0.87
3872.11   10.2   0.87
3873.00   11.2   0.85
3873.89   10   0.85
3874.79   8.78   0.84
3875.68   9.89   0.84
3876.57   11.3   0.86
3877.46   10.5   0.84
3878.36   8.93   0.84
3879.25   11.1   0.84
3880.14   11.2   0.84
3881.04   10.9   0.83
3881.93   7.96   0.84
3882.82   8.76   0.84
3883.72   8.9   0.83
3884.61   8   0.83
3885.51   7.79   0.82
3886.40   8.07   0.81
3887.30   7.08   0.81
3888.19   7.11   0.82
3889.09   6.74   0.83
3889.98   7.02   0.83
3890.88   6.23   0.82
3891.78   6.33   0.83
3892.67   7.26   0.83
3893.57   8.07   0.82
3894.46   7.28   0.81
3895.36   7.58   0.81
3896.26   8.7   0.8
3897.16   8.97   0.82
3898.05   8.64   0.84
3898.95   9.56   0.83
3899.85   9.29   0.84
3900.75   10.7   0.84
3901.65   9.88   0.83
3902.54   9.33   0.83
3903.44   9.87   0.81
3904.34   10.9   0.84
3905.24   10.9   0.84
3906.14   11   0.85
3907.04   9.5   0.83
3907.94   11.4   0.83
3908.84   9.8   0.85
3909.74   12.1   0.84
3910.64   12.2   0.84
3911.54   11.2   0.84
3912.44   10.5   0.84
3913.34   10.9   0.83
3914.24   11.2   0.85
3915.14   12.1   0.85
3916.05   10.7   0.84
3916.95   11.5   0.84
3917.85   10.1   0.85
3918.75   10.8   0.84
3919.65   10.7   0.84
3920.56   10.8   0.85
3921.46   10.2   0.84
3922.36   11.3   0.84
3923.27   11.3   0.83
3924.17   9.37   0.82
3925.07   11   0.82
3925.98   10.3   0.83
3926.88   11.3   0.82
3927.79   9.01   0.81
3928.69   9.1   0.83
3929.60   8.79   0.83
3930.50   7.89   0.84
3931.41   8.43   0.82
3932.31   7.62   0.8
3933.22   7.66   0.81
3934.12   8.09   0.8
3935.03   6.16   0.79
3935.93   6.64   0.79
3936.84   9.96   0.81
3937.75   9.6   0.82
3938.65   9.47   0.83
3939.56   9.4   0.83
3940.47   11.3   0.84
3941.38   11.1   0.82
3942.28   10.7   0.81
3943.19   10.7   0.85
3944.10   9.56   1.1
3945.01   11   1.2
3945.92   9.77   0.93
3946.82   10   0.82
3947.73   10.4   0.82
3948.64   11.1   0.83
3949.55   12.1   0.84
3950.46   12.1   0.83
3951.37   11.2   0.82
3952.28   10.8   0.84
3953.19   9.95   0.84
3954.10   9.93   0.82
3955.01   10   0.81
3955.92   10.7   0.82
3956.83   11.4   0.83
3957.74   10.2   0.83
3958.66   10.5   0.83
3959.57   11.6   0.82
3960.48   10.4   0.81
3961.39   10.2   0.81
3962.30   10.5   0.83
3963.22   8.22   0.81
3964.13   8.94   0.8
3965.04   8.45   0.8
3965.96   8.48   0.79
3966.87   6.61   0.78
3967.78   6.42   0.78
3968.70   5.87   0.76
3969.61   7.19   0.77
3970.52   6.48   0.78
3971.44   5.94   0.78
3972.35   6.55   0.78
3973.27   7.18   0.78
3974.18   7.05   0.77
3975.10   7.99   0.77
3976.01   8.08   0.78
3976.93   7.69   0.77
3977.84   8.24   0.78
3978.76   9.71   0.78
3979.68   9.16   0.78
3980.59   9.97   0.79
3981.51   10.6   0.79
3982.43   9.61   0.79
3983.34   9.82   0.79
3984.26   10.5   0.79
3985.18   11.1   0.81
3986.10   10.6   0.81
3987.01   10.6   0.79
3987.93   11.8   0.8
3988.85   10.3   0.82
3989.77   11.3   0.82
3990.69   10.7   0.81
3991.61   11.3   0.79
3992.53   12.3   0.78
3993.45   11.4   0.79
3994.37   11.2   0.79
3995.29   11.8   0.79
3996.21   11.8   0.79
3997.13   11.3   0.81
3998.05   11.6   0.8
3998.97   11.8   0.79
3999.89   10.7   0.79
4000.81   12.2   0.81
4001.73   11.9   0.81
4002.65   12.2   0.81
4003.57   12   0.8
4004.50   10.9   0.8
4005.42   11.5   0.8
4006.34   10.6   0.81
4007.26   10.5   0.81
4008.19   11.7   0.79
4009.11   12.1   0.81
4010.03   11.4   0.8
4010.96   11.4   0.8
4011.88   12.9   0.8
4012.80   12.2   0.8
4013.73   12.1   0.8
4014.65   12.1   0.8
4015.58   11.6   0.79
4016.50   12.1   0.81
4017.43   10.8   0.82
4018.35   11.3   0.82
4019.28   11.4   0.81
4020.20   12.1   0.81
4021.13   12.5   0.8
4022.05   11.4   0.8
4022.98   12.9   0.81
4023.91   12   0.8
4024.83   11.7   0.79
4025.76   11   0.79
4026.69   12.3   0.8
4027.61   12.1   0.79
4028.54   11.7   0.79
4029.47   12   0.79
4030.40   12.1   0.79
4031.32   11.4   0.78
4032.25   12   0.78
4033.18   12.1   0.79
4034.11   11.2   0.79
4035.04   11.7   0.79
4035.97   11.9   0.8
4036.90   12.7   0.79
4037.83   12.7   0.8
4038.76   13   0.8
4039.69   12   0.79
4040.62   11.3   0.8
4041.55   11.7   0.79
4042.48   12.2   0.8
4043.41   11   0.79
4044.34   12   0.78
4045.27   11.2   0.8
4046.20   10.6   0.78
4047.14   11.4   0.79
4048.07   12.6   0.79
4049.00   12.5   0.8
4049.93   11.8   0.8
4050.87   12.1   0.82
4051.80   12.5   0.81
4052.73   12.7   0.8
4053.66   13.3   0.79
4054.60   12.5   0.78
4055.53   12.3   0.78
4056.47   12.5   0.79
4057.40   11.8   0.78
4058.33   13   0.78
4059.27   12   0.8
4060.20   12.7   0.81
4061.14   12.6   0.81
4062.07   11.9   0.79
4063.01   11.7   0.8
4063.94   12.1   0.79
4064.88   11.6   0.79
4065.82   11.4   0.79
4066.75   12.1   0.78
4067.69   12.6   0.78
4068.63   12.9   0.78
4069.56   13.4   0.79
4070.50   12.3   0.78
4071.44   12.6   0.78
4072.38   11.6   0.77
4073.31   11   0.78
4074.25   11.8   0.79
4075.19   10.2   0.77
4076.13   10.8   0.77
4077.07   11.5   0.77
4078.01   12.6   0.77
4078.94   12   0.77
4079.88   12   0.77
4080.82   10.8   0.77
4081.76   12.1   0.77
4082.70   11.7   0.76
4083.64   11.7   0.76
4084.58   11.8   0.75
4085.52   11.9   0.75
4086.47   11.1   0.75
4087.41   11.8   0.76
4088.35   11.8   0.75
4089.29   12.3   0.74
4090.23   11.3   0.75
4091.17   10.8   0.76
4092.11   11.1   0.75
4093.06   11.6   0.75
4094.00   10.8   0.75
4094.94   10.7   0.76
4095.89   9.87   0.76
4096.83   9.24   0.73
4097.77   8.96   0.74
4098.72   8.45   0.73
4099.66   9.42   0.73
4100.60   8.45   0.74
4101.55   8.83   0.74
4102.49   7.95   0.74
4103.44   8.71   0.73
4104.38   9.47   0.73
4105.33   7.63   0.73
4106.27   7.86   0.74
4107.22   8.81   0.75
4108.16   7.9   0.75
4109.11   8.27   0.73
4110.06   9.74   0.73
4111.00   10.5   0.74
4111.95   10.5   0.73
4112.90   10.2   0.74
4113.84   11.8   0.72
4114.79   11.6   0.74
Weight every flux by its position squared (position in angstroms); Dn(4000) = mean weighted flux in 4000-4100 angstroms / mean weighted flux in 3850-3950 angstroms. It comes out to 1.24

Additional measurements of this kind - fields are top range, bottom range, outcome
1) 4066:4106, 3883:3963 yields 1.22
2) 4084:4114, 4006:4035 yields 0.88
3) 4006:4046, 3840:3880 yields 1.16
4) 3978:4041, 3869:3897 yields 1.36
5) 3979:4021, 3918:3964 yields 1.16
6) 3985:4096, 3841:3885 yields 1.18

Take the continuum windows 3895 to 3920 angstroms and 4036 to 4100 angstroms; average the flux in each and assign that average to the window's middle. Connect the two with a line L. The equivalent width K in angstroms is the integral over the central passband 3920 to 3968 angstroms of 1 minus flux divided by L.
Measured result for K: 4.0 angstroms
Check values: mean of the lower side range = 10.4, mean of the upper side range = 11.7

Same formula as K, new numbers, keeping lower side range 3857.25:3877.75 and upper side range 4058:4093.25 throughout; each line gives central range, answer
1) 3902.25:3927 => 2.8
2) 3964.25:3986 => 6.8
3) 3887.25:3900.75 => 4.8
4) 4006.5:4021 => 0.3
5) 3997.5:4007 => 0.4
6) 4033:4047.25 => 0.1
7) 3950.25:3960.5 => 1.2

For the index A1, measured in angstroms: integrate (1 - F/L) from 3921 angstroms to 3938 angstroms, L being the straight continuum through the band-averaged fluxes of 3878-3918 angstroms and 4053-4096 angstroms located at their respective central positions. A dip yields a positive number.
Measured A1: 1.2 angstroms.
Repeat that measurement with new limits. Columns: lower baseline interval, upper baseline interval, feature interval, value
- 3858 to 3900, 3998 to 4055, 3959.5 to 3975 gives 4.53 angstroms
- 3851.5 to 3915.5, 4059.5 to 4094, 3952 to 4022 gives 5.44 angstroms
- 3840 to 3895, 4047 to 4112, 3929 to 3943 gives 2.13 angstroms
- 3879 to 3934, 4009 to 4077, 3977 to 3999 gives 0.57 angstroms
